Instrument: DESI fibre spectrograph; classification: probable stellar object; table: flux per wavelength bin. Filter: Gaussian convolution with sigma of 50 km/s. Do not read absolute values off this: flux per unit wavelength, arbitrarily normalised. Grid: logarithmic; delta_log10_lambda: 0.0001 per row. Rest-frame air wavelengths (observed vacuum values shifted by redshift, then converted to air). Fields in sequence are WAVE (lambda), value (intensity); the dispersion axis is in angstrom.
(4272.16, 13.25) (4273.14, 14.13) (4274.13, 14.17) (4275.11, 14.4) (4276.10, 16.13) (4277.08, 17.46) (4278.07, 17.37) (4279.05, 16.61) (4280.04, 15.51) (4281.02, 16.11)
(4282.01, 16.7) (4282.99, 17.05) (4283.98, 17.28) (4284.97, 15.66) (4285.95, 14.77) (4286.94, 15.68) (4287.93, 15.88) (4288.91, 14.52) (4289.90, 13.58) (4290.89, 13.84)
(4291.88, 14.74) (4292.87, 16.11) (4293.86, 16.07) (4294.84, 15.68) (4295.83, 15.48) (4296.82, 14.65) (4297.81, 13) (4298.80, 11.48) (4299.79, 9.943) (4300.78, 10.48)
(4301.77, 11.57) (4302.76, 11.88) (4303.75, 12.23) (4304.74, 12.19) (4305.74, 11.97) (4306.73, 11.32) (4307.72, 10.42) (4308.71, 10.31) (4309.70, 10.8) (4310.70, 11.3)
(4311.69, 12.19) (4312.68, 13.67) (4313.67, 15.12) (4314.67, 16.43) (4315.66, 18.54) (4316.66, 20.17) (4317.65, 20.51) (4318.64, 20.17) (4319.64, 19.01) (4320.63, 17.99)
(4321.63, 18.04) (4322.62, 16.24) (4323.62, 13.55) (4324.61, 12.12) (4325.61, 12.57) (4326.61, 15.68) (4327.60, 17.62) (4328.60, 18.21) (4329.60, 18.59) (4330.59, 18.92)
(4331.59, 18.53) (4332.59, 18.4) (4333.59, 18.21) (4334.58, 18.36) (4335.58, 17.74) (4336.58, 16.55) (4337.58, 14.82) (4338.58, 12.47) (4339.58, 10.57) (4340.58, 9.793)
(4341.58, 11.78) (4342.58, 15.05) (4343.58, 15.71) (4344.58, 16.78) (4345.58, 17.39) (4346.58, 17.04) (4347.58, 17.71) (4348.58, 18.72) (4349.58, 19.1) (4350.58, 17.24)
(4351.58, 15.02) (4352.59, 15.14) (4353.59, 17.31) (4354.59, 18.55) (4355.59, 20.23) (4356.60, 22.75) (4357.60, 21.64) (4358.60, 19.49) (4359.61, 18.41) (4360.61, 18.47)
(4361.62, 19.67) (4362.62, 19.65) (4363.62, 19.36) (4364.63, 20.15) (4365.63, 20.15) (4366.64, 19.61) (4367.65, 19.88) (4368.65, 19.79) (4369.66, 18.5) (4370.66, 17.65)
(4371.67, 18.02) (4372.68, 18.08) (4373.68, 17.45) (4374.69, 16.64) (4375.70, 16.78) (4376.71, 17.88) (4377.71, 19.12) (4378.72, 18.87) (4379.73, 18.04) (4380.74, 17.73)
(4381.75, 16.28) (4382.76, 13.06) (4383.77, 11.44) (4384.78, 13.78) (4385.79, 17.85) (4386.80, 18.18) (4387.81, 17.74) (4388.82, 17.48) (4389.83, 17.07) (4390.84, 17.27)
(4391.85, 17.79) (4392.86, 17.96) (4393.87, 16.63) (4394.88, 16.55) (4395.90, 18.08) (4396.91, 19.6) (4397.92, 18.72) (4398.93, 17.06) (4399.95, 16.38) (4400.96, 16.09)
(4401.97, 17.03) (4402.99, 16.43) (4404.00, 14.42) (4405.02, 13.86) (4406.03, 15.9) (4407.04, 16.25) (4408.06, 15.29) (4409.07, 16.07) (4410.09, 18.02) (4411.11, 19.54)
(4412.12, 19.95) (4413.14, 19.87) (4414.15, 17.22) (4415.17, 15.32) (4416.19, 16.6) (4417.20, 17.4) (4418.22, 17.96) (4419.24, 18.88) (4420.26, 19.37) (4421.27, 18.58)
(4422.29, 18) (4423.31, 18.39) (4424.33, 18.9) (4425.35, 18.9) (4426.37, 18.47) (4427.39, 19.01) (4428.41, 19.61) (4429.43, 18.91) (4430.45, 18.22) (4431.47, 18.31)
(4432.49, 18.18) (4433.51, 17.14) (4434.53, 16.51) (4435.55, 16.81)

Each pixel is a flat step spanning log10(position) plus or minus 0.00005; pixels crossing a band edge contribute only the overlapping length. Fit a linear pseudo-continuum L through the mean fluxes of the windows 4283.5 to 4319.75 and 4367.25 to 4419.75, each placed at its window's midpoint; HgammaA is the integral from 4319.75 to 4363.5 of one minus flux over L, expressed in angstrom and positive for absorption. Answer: -4.0 angstrom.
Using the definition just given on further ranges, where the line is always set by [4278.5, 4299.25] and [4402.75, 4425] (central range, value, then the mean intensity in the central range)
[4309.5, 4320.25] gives -0.4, 16.3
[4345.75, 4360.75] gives -1.9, 18.4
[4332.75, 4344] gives 1.0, 14.7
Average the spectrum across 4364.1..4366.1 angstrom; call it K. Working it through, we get 20.1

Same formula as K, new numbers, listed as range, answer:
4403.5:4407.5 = 15.1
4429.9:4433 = 18.3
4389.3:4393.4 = 17.5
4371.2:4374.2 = 17.8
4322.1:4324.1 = 15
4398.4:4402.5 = 16.6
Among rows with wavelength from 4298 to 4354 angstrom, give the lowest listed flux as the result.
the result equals 9.793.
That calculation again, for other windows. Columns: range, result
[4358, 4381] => 16.64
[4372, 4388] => 11.44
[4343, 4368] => 15.02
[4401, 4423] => 13.86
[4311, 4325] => 12.12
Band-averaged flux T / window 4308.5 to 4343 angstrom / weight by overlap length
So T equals 15.8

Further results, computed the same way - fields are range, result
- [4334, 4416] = 17.2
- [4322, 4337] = 16.8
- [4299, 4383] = 16.4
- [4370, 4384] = 17.1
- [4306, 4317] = 13.5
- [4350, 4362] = 18.6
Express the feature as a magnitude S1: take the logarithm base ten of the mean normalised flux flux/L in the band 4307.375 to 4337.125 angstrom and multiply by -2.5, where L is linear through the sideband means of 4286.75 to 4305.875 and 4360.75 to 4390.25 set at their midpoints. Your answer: -0.088 mag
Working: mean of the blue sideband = 13.5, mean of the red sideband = 17.8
